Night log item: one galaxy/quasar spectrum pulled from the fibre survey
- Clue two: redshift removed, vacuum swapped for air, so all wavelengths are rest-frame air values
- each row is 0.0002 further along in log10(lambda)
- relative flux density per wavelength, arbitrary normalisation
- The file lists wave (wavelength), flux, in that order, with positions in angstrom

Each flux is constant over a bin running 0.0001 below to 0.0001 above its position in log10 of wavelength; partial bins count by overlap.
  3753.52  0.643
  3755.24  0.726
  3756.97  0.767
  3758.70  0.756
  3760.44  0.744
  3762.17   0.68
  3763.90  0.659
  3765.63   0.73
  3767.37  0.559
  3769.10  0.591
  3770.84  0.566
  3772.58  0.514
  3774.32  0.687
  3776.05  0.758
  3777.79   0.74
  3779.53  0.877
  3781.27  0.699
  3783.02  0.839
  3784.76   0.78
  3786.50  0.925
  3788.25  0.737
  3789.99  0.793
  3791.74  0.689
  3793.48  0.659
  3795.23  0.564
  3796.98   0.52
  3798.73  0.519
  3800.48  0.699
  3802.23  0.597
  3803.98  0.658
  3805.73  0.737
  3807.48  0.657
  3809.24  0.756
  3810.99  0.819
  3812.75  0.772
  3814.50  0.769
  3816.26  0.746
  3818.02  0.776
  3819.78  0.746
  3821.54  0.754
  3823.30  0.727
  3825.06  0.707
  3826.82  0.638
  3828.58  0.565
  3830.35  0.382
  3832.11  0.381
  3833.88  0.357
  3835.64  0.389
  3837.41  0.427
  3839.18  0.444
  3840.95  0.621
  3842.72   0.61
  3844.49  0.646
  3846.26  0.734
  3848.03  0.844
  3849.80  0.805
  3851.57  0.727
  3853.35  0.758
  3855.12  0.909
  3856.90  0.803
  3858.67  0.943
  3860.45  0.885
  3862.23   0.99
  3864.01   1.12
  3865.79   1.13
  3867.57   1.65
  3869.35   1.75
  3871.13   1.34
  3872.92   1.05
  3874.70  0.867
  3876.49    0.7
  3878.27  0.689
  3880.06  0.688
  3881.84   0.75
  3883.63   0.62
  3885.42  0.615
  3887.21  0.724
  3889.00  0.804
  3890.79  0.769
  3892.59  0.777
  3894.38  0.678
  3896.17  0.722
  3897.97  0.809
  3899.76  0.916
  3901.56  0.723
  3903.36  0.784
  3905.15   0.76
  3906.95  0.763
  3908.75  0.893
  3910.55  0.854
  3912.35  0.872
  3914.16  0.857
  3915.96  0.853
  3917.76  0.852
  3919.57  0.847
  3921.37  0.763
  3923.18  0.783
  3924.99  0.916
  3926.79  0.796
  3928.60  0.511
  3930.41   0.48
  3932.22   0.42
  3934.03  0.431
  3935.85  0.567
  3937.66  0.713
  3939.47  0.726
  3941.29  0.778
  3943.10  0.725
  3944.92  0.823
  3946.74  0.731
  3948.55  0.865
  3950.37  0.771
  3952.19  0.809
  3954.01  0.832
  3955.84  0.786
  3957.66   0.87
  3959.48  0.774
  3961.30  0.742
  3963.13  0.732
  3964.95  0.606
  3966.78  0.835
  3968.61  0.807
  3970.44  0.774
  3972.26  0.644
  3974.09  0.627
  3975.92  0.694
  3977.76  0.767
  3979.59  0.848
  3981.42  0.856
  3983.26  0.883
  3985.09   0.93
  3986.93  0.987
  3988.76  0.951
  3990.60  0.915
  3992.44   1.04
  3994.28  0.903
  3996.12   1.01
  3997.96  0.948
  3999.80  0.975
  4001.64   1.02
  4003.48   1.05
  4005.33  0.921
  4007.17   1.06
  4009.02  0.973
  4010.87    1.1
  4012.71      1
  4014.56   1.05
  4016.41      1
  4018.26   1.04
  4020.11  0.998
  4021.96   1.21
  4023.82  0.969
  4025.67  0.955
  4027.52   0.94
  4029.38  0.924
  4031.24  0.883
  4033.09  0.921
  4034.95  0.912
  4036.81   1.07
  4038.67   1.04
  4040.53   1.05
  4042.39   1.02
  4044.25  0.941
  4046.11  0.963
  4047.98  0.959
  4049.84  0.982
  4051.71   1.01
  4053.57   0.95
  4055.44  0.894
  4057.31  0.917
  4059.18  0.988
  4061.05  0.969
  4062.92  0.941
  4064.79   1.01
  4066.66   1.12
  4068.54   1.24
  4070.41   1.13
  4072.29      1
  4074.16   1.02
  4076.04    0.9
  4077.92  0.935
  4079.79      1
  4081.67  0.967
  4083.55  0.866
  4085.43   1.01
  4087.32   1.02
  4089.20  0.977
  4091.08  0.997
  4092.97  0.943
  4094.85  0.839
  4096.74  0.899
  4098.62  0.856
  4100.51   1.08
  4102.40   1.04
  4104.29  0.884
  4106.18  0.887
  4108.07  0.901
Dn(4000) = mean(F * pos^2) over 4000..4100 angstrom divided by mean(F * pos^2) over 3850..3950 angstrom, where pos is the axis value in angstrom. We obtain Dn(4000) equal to 1.30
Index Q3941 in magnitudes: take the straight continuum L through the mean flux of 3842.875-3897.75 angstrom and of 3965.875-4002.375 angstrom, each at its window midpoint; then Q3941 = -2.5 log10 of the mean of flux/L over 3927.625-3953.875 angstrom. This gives 0.28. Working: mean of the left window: 0.878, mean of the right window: 0.87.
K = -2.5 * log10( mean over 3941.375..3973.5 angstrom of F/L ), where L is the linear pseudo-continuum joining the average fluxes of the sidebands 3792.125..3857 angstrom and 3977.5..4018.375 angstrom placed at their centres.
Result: 0.161 mag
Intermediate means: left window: 0.653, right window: 0.968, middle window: 0.771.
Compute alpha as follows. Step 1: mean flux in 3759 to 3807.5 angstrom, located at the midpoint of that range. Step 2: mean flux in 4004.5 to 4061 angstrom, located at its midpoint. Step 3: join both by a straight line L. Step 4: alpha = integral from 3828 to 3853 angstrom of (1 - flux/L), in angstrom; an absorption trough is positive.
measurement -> 6.2 angstrom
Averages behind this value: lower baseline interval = 0.686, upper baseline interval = 0.988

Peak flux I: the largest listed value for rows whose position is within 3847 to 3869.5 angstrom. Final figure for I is 1.75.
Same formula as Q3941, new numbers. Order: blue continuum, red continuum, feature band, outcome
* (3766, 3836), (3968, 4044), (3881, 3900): 0.07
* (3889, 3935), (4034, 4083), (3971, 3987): 0.09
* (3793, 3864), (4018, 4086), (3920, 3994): 0.13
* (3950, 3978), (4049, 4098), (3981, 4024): -0.19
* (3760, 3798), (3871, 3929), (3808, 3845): 0.18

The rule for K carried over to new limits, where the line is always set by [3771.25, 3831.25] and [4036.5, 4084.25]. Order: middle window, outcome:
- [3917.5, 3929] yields 0.07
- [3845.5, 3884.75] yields -0.22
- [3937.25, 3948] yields 0.14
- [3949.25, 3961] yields 0.09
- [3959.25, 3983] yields 0.19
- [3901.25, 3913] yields 0.01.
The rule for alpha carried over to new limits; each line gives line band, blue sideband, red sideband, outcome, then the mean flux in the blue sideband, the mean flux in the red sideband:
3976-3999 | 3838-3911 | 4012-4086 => 0.7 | 0.844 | 0.992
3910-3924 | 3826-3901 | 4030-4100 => 0.0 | 0.787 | 0.977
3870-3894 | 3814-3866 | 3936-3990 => -2.4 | 0.706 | 0.787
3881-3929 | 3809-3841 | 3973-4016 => -0.9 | 0.617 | 0.935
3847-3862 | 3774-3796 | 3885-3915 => -1.3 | 0.752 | 0.786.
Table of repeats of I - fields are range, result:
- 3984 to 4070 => 1.24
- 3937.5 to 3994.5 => 1.04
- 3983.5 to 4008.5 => 1.06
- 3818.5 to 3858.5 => 0.909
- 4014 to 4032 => 1.21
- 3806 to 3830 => 0.819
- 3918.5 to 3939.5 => 0.916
